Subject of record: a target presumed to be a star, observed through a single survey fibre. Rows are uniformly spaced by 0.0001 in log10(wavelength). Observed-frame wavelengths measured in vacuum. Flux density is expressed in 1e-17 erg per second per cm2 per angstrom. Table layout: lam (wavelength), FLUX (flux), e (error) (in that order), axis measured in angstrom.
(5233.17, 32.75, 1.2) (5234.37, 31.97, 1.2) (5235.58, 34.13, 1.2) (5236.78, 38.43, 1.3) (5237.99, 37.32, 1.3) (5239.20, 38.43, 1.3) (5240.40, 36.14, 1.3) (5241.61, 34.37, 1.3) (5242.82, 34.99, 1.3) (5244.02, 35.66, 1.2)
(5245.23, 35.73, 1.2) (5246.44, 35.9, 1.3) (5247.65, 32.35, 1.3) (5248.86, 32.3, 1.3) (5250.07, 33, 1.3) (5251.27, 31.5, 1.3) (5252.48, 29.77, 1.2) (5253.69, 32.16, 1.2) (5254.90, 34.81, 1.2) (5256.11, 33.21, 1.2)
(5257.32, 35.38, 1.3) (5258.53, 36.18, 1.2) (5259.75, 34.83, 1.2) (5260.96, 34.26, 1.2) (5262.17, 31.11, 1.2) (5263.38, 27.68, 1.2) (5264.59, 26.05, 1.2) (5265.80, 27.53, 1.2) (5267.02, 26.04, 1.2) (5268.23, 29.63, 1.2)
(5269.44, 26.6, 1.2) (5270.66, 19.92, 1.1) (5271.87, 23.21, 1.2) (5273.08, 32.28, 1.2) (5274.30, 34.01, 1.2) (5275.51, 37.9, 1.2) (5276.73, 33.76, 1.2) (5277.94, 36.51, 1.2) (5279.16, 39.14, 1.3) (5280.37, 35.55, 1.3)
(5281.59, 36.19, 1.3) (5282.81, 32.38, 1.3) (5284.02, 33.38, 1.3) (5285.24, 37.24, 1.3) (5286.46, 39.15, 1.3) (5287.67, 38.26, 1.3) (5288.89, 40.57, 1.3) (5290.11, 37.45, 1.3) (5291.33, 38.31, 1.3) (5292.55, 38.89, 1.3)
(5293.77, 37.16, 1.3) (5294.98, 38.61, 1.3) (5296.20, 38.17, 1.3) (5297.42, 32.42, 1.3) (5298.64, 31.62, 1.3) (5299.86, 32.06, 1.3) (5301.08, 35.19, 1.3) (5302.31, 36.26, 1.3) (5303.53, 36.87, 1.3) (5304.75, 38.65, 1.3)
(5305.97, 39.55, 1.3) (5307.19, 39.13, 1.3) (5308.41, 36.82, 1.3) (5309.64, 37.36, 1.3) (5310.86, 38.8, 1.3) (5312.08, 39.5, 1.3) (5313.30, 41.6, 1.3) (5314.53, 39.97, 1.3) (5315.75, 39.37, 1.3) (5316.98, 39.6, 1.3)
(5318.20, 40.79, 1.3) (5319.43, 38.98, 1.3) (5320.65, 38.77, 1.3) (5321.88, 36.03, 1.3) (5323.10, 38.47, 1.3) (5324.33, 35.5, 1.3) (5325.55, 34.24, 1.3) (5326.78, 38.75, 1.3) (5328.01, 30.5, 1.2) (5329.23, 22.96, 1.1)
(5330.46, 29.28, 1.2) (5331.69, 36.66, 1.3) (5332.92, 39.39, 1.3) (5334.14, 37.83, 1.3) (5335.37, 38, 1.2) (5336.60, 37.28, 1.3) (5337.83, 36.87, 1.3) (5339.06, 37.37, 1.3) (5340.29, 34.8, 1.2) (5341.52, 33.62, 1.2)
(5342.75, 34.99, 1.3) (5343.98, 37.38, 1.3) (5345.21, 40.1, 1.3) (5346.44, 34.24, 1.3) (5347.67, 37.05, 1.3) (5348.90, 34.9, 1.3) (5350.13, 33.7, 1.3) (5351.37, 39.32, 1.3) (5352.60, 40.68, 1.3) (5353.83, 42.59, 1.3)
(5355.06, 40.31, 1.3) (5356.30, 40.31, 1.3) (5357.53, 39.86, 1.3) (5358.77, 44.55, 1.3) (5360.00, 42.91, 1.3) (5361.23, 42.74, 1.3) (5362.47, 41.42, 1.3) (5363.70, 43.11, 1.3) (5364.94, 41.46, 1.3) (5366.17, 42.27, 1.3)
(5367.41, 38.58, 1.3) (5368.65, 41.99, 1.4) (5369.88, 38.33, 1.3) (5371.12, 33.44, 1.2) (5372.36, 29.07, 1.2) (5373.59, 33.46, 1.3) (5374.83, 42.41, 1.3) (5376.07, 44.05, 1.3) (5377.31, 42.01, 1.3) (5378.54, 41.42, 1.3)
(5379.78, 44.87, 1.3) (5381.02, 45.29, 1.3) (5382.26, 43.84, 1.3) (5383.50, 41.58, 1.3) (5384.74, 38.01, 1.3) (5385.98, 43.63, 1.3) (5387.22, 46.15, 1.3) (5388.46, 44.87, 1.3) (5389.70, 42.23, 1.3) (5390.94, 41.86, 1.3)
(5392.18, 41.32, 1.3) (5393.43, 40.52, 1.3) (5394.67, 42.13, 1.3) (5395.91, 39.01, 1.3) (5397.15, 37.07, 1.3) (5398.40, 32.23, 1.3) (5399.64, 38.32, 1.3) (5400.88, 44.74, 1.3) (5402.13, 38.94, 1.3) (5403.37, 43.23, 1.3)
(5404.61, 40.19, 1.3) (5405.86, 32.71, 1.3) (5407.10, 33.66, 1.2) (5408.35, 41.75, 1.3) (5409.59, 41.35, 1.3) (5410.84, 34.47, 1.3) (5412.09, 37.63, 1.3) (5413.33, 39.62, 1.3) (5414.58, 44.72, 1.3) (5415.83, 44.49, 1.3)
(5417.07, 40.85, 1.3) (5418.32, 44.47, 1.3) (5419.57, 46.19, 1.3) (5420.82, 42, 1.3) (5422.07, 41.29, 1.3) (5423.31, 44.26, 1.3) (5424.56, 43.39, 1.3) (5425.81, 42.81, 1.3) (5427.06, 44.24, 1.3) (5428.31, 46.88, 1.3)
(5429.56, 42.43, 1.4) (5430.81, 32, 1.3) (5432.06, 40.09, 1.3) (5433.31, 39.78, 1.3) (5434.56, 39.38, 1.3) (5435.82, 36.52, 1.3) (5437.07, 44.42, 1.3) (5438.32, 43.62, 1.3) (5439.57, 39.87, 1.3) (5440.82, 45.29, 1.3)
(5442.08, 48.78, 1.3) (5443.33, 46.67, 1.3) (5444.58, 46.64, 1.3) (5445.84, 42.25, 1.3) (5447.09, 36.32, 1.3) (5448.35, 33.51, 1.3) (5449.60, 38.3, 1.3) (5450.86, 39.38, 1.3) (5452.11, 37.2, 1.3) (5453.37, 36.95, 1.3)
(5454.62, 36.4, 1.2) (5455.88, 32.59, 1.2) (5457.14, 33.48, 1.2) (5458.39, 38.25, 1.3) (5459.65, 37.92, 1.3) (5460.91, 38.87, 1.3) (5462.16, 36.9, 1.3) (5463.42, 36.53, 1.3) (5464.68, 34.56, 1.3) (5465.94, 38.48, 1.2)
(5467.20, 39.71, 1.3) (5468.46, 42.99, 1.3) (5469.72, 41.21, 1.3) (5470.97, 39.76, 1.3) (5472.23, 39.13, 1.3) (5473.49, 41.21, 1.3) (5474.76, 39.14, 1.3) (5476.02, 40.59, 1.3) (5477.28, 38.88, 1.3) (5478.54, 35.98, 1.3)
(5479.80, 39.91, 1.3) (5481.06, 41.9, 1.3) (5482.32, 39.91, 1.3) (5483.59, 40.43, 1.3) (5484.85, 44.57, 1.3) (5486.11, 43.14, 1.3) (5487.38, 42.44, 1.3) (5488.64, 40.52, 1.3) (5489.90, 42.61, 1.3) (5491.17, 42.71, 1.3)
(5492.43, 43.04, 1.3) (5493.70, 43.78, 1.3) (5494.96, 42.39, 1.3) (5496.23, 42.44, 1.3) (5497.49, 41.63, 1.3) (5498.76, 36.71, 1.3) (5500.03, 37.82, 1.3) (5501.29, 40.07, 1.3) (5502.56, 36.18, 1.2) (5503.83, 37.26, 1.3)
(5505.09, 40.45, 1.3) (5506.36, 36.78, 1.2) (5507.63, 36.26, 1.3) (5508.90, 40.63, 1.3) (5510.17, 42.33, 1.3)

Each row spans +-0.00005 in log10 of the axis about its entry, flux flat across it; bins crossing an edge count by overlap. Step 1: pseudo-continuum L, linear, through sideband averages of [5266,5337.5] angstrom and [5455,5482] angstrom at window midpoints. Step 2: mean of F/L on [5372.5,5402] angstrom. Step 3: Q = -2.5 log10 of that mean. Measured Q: -0.11 mag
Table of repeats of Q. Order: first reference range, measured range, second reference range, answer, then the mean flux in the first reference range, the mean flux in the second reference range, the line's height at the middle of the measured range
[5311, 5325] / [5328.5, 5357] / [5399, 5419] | 0.08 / 38.9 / 40.1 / 39.3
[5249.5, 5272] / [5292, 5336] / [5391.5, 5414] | -0.10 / 30.3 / 38.8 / 33.5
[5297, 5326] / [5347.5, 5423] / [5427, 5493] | -0.05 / 37.4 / 40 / 38.7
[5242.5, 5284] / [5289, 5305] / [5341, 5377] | -0.05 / 32.3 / 39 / 34.6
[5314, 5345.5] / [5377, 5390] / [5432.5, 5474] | -0.15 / 36.4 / 39.5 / 37.7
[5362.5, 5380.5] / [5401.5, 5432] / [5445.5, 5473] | -0.06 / 39.8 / 37.7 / 38.8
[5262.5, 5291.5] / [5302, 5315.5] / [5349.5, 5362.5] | -0.08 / 32.8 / 40.7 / 36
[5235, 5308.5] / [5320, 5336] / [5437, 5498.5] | 0.03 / 34.3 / 40.2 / 36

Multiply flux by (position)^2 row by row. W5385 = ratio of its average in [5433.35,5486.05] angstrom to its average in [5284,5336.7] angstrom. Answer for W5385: 1.13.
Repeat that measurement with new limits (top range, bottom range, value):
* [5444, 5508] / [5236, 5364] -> 1.17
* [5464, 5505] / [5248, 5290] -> 1.33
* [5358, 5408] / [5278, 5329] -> 1.12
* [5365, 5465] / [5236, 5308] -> 1.24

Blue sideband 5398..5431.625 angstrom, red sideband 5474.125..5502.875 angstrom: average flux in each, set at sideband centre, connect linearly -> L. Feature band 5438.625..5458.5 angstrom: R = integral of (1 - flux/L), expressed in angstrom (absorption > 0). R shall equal 0.58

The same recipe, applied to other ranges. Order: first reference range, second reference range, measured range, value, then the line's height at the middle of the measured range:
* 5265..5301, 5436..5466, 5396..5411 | -0.2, 37.8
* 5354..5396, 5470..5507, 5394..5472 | 1.5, 40.8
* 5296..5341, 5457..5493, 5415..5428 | -1.6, 38.8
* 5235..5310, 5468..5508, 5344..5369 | -2.3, 36.7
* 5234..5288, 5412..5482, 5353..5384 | -2.9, 37.3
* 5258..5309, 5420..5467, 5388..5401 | -0.7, 38.2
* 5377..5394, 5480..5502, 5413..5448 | -0.2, 42.2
